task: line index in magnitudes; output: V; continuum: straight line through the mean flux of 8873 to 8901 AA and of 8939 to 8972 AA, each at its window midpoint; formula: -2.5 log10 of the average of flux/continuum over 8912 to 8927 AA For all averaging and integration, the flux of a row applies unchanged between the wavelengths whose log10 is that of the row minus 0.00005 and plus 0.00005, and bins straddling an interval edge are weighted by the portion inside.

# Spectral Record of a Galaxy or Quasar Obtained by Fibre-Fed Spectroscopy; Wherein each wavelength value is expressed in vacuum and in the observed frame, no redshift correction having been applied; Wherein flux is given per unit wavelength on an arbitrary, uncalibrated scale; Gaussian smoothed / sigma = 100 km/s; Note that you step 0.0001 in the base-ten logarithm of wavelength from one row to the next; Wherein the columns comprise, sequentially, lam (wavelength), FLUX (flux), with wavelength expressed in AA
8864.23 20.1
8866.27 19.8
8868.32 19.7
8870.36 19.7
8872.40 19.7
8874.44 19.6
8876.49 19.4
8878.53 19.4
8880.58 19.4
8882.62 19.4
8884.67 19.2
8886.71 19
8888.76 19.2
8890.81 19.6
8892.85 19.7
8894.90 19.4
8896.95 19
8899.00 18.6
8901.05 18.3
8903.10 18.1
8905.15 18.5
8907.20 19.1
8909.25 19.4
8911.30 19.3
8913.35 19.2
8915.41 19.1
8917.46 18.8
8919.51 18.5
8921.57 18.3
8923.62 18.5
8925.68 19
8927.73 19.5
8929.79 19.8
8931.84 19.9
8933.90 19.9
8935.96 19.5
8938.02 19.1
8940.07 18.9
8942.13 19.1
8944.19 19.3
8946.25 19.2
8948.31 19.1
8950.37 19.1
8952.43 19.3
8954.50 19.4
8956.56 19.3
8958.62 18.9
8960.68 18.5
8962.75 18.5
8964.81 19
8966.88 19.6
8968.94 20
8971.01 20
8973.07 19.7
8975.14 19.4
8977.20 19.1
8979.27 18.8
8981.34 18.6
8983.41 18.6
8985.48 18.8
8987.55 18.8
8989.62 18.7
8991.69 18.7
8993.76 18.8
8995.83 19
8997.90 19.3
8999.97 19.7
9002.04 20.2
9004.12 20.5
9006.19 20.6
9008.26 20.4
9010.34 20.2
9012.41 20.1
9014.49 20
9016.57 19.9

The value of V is 0.03 mag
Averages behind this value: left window 19.3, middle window 18.8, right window 19.2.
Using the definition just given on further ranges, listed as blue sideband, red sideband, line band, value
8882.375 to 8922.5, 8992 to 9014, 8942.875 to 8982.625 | 0.017 mag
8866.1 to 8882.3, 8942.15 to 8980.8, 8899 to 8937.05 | 0.021 mag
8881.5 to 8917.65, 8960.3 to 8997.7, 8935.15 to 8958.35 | -0.008 mag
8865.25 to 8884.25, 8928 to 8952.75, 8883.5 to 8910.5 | 0.027 mag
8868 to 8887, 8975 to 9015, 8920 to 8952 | 0.013 mag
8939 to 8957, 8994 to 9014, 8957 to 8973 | 0.010 mag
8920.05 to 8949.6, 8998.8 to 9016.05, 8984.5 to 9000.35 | 0.058 mag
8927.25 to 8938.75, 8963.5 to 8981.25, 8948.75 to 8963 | 0.026 mag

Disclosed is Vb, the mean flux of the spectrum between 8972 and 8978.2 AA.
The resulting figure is 19.4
